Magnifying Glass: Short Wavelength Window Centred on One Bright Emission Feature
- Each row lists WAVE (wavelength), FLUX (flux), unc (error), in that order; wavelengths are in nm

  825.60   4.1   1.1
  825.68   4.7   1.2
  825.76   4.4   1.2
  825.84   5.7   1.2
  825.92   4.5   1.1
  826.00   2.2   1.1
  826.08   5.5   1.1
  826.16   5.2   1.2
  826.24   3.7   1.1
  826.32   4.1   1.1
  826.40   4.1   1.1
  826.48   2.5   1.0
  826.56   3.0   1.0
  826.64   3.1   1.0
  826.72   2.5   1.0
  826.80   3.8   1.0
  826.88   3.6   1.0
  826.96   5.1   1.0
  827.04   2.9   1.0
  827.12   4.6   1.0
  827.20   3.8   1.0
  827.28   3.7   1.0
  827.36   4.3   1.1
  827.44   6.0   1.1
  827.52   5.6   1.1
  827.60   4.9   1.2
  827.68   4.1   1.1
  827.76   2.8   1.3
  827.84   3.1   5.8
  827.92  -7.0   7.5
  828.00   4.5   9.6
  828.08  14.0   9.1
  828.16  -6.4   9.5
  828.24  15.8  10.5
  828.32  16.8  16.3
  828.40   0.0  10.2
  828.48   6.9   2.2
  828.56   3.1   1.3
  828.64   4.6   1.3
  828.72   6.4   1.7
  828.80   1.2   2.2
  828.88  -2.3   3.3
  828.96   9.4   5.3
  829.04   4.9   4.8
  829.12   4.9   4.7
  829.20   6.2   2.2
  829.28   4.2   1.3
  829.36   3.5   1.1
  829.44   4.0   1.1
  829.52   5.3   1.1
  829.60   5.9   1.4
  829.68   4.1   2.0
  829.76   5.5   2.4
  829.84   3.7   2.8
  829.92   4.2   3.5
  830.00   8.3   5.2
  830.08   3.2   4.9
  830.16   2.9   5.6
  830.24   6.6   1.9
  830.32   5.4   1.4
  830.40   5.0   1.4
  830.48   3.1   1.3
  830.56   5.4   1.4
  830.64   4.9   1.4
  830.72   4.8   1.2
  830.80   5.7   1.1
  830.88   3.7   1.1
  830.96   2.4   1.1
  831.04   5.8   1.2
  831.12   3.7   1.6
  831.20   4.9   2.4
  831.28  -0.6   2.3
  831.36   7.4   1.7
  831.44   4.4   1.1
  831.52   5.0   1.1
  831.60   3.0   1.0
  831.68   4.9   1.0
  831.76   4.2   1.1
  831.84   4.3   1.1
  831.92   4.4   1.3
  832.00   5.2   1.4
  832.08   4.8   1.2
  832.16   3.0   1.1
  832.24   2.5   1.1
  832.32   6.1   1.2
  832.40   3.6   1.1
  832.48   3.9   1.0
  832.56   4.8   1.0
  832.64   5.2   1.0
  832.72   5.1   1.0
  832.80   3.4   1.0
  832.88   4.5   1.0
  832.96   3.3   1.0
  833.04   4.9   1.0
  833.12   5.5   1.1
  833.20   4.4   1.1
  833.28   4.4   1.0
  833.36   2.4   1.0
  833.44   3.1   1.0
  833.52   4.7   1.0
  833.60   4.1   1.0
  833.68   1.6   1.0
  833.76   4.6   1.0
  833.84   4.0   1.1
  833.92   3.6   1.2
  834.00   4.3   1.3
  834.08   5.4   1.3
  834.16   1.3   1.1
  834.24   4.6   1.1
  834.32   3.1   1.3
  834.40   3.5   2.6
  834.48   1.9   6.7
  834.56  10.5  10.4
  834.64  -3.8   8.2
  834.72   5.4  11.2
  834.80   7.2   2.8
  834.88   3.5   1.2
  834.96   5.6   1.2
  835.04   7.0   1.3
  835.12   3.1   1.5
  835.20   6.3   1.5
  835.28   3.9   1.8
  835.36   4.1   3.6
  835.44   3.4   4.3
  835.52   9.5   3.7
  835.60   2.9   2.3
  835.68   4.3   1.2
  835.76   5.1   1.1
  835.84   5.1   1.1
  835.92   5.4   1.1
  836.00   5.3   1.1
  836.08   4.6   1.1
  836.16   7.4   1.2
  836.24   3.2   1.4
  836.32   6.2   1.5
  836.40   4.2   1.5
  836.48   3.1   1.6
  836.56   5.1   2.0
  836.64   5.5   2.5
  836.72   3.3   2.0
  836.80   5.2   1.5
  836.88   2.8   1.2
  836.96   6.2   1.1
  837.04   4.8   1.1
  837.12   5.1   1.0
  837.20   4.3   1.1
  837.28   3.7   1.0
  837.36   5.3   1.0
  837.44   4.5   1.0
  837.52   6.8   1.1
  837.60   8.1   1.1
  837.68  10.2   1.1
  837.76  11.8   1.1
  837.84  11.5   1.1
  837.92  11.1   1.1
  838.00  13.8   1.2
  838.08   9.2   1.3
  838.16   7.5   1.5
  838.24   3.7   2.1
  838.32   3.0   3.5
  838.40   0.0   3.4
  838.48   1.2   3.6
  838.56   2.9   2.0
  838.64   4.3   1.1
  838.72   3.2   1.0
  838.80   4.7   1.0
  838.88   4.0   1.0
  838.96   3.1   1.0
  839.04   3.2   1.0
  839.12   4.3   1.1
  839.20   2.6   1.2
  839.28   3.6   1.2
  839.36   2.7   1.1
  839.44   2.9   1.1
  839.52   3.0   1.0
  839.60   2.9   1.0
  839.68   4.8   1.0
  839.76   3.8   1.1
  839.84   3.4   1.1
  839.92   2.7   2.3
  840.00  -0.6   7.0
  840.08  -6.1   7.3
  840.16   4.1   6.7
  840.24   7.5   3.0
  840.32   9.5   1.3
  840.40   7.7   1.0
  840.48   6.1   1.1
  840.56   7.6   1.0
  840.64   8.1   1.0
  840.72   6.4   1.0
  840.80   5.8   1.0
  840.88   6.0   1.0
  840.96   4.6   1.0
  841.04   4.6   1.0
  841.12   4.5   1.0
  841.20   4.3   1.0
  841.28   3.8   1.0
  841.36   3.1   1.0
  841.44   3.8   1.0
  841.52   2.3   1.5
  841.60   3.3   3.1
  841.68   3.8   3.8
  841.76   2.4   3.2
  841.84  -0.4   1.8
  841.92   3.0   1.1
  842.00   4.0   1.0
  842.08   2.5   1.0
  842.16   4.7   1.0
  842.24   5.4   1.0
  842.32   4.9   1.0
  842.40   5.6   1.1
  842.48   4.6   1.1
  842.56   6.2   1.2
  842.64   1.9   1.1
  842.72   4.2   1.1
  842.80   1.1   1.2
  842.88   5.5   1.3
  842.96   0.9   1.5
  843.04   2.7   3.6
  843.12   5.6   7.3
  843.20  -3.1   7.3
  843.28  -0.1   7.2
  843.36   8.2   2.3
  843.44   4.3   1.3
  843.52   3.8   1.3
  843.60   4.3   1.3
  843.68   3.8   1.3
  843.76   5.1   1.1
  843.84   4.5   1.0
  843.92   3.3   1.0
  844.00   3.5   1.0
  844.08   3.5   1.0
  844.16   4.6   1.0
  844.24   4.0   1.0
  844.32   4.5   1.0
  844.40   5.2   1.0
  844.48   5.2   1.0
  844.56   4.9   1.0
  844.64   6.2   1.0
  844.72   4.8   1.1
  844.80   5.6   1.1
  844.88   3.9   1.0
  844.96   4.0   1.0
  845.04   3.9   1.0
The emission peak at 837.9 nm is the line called H-alpha 6563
